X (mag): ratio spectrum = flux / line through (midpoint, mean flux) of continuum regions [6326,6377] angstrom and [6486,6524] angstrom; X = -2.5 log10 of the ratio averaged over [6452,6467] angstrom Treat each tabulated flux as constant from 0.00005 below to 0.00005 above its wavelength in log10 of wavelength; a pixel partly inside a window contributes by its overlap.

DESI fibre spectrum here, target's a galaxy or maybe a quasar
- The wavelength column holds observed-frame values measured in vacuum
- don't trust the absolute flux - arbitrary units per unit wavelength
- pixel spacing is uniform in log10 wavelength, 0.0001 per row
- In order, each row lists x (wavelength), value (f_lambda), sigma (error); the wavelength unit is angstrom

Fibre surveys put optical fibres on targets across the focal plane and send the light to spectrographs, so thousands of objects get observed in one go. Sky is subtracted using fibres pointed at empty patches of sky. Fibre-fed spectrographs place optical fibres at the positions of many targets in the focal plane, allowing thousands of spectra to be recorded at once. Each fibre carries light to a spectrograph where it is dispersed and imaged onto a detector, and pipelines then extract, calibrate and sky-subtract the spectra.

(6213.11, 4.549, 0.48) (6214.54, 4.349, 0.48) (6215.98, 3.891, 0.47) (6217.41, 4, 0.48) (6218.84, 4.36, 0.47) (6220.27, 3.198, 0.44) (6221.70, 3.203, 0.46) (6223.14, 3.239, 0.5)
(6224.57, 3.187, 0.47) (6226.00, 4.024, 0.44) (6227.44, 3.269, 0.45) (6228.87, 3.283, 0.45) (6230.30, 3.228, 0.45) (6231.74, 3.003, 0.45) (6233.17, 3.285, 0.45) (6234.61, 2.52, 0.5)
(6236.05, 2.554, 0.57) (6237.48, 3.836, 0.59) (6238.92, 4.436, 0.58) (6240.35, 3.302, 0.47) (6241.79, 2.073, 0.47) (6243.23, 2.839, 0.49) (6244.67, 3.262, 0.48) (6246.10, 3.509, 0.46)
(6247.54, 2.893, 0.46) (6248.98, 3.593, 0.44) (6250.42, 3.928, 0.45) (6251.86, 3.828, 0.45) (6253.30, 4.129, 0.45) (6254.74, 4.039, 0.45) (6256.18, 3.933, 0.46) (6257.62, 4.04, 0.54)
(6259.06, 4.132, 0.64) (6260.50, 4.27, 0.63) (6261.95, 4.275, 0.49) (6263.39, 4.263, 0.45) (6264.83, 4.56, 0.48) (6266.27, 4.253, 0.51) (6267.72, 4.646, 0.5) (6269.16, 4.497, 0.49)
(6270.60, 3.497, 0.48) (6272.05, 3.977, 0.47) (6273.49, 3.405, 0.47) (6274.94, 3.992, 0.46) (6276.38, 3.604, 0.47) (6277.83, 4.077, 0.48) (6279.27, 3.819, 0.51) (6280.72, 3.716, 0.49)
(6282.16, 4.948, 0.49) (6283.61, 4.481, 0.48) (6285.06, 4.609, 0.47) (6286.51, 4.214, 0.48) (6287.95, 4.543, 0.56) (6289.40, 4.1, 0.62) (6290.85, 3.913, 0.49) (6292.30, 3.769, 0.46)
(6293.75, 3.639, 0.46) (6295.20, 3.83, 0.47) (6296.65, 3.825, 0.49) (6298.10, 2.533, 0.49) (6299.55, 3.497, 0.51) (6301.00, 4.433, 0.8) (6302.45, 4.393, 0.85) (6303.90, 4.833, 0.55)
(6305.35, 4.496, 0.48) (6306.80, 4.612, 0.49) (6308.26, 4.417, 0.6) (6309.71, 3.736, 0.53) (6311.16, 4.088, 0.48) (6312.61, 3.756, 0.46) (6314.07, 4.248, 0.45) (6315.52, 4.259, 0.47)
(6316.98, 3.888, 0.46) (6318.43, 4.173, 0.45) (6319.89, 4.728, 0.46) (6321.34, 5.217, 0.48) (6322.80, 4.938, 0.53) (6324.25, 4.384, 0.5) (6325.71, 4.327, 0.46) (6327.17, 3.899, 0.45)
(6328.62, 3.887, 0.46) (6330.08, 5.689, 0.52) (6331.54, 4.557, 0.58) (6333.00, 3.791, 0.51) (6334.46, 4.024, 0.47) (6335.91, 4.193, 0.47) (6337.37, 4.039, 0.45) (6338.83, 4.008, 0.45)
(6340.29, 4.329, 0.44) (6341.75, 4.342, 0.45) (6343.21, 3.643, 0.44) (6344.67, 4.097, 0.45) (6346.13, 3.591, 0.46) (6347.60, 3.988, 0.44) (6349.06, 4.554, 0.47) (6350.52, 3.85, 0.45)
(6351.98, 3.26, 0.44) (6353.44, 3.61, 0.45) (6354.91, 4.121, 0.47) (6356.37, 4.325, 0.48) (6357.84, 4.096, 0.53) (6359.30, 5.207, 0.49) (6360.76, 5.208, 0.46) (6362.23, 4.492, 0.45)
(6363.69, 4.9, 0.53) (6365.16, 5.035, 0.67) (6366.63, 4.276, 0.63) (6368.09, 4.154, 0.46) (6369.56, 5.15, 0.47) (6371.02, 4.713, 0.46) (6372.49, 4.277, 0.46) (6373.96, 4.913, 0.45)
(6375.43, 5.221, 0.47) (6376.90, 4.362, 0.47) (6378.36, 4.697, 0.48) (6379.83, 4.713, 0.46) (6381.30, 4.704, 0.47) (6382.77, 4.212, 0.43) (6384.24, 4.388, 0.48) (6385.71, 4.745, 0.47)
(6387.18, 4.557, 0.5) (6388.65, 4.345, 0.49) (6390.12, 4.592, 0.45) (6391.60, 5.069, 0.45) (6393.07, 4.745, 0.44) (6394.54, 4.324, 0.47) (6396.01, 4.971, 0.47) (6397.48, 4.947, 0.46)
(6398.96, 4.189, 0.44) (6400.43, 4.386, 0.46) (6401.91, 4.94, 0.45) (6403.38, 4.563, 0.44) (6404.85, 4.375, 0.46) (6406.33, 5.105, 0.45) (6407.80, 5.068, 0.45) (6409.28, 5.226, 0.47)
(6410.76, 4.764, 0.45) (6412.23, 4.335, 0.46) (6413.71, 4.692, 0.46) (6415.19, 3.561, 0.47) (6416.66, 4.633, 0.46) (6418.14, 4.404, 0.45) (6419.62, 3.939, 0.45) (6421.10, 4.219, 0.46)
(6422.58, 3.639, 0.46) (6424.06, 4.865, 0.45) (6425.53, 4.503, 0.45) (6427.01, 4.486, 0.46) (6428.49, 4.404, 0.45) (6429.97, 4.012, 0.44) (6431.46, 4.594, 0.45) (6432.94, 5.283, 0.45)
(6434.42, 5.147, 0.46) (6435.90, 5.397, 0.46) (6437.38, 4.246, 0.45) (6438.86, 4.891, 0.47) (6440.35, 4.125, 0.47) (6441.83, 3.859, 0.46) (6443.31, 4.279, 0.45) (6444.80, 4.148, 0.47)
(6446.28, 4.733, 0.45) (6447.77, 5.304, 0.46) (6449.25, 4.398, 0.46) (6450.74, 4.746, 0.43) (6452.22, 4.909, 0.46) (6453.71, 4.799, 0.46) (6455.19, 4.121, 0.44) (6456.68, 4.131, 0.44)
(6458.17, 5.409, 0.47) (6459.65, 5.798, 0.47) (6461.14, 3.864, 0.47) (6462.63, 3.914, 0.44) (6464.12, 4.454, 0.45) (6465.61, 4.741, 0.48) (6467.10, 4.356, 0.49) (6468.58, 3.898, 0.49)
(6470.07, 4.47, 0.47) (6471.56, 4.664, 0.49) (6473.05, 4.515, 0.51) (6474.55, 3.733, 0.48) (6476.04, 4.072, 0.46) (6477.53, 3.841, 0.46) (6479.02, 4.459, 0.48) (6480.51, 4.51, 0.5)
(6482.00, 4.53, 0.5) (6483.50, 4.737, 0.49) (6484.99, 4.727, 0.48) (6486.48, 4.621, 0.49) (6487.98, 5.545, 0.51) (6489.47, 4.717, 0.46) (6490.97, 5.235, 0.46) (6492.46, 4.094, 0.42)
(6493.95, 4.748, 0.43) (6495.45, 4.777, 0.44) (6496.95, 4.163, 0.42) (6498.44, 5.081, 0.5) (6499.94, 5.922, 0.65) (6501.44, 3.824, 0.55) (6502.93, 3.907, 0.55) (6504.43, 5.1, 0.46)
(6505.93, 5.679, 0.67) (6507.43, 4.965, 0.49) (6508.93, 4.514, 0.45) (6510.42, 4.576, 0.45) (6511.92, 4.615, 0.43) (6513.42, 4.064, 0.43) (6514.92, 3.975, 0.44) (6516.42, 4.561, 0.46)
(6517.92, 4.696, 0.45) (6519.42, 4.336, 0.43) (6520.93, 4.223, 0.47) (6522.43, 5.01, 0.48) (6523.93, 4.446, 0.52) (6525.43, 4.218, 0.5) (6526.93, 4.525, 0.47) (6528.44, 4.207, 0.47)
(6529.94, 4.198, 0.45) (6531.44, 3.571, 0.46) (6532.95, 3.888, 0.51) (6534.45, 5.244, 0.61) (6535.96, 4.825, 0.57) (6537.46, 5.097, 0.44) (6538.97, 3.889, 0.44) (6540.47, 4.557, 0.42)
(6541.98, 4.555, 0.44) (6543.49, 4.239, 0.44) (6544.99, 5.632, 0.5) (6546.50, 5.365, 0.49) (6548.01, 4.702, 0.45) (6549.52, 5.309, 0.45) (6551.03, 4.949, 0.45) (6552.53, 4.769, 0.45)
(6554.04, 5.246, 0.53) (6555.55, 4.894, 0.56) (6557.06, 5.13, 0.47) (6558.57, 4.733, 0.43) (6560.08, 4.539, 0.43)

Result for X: 0.00 mag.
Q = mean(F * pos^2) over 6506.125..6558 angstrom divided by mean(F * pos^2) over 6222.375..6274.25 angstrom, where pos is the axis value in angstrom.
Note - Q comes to 1.39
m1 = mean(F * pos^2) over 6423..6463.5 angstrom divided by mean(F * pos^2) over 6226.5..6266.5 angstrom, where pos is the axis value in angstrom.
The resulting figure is 1.36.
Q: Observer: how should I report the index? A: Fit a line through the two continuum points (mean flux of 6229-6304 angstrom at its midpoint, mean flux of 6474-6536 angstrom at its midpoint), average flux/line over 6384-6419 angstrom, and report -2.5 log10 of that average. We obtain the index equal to -0.10 mag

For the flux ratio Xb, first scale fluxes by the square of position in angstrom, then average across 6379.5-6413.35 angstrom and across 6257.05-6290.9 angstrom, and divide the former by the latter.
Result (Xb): 1.16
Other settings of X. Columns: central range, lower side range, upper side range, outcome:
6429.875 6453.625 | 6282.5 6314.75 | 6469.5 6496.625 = -0.05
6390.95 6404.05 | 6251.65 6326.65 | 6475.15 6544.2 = -0.08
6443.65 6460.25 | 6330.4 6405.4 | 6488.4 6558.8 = -0.05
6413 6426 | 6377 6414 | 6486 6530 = 0.09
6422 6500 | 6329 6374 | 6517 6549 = -0.03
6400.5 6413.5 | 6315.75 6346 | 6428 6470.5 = -0.07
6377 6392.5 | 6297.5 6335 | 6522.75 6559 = -0.05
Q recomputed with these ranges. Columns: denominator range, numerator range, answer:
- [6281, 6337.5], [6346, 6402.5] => 1.09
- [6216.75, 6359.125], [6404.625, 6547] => 1.22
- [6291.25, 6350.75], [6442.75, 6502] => 1.15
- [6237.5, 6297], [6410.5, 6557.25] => 1.25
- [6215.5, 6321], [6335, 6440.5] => 1.21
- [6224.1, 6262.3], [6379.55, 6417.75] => 1.39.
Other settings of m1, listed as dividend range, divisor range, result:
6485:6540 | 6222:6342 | 1.25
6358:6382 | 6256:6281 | 1.20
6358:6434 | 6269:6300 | 1.22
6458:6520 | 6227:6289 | 1.30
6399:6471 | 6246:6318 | 1.18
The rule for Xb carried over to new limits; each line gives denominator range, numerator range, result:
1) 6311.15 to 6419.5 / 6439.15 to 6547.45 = 1.07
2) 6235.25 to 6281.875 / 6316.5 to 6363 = 1.15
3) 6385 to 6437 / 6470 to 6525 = 1.02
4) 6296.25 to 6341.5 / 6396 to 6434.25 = 1.10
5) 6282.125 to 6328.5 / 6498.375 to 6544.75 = 1.16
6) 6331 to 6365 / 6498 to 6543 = 1.14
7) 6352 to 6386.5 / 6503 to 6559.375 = 1.07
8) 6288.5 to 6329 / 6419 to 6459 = 1.14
